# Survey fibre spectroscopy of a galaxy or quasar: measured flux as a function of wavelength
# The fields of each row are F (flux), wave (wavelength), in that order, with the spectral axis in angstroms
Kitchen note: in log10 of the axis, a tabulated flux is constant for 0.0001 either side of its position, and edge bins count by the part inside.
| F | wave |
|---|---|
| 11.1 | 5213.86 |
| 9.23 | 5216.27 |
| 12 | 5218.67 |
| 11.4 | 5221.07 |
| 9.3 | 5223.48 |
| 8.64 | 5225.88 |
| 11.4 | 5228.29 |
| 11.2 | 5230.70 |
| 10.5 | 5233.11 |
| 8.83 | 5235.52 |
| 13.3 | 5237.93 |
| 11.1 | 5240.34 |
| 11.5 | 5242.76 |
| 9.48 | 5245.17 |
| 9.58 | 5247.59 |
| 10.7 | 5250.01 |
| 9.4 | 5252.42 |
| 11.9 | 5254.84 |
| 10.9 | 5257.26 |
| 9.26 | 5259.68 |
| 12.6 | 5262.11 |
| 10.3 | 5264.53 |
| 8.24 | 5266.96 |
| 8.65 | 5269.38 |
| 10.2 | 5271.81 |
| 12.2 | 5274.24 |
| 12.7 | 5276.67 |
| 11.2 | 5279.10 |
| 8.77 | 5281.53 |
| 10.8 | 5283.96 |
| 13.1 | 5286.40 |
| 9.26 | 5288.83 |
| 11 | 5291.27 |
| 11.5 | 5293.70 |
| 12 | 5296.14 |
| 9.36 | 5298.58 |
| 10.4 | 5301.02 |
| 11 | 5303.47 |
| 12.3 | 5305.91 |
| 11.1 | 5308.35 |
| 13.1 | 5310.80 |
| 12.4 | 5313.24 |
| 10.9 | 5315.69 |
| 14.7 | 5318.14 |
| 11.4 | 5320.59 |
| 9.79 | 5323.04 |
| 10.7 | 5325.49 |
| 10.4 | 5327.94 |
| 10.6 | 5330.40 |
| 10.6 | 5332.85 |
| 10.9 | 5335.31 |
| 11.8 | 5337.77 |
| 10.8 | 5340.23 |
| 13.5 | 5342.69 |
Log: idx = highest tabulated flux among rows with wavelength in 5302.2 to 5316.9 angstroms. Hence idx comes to 13.1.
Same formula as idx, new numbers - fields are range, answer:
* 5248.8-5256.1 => 11.9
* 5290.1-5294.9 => 11.5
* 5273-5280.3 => 12.7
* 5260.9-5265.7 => 12.6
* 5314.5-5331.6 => 14.7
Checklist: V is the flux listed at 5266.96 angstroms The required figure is 8.24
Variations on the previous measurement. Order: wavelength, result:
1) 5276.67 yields 12.7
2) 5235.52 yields 8.83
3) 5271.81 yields 10.2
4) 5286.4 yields 13.1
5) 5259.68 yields 9.26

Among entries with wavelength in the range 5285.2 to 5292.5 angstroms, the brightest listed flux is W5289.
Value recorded 13.1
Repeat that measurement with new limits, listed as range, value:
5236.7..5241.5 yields 13.3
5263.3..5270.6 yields 10.3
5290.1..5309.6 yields 12.3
